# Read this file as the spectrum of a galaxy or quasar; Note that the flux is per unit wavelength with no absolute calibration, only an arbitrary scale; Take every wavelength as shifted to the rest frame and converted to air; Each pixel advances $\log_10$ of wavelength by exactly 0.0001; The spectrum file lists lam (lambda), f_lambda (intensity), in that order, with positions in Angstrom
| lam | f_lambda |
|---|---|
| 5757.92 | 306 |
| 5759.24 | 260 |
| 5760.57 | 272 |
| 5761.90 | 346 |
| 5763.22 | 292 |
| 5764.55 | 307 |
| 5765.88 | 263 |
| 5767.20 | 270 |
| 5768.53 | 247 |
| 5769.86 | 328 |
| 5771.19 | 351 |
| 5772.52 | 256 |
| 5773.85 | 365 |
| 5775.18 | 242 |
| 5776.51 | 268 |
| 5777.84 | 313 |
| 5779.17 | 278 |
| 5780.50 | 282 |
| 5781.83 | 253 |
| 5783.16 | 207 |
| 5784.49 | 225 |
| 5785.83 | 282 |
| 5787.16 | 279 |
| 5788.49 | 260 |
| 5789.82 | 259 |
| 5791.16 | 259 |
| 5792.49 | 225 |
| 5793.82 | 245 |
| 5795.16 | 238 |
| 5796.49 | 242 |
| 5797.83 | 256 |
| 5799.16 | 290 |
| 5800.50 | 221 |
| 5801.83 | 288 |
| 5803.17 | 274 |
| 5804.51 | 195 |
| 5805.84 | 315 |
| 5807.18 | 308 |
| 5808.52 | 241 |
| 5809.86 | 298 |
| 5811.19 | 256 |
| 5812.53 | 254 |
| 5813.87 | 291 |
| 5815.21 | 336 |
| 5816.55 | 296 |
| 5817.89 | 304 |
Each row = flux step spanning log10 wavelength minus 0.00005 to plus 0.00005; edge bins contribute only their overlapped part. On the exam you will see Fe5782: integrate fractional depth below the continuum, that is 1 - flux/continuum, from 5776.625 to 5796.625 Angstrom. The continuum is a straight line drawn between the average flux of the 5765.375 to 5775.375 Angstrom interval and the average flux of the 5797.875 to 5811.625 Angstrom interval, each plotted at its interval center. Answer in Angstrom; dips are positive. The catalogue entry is 1.7 Angstrom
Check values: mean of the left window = 293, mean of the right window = 268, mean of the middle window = 257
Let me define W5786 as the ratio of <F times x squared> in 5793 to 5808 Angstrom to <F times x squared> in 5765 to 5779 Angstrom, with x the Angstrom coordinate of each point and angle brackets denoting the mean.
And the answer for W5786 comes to 0.9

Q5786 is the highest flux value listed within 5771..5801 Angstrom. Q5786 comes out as 365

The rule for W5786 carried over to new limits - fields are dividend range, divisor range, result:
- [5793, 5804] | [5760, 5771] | 0.88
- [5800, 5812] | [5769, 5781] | 0.91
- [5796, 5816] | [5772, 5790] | 1.02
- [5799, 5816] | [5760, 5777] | 0.95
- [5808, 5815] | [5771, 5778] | 0.94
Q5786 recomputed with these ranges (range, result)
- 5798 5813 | 315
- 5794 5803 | 290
